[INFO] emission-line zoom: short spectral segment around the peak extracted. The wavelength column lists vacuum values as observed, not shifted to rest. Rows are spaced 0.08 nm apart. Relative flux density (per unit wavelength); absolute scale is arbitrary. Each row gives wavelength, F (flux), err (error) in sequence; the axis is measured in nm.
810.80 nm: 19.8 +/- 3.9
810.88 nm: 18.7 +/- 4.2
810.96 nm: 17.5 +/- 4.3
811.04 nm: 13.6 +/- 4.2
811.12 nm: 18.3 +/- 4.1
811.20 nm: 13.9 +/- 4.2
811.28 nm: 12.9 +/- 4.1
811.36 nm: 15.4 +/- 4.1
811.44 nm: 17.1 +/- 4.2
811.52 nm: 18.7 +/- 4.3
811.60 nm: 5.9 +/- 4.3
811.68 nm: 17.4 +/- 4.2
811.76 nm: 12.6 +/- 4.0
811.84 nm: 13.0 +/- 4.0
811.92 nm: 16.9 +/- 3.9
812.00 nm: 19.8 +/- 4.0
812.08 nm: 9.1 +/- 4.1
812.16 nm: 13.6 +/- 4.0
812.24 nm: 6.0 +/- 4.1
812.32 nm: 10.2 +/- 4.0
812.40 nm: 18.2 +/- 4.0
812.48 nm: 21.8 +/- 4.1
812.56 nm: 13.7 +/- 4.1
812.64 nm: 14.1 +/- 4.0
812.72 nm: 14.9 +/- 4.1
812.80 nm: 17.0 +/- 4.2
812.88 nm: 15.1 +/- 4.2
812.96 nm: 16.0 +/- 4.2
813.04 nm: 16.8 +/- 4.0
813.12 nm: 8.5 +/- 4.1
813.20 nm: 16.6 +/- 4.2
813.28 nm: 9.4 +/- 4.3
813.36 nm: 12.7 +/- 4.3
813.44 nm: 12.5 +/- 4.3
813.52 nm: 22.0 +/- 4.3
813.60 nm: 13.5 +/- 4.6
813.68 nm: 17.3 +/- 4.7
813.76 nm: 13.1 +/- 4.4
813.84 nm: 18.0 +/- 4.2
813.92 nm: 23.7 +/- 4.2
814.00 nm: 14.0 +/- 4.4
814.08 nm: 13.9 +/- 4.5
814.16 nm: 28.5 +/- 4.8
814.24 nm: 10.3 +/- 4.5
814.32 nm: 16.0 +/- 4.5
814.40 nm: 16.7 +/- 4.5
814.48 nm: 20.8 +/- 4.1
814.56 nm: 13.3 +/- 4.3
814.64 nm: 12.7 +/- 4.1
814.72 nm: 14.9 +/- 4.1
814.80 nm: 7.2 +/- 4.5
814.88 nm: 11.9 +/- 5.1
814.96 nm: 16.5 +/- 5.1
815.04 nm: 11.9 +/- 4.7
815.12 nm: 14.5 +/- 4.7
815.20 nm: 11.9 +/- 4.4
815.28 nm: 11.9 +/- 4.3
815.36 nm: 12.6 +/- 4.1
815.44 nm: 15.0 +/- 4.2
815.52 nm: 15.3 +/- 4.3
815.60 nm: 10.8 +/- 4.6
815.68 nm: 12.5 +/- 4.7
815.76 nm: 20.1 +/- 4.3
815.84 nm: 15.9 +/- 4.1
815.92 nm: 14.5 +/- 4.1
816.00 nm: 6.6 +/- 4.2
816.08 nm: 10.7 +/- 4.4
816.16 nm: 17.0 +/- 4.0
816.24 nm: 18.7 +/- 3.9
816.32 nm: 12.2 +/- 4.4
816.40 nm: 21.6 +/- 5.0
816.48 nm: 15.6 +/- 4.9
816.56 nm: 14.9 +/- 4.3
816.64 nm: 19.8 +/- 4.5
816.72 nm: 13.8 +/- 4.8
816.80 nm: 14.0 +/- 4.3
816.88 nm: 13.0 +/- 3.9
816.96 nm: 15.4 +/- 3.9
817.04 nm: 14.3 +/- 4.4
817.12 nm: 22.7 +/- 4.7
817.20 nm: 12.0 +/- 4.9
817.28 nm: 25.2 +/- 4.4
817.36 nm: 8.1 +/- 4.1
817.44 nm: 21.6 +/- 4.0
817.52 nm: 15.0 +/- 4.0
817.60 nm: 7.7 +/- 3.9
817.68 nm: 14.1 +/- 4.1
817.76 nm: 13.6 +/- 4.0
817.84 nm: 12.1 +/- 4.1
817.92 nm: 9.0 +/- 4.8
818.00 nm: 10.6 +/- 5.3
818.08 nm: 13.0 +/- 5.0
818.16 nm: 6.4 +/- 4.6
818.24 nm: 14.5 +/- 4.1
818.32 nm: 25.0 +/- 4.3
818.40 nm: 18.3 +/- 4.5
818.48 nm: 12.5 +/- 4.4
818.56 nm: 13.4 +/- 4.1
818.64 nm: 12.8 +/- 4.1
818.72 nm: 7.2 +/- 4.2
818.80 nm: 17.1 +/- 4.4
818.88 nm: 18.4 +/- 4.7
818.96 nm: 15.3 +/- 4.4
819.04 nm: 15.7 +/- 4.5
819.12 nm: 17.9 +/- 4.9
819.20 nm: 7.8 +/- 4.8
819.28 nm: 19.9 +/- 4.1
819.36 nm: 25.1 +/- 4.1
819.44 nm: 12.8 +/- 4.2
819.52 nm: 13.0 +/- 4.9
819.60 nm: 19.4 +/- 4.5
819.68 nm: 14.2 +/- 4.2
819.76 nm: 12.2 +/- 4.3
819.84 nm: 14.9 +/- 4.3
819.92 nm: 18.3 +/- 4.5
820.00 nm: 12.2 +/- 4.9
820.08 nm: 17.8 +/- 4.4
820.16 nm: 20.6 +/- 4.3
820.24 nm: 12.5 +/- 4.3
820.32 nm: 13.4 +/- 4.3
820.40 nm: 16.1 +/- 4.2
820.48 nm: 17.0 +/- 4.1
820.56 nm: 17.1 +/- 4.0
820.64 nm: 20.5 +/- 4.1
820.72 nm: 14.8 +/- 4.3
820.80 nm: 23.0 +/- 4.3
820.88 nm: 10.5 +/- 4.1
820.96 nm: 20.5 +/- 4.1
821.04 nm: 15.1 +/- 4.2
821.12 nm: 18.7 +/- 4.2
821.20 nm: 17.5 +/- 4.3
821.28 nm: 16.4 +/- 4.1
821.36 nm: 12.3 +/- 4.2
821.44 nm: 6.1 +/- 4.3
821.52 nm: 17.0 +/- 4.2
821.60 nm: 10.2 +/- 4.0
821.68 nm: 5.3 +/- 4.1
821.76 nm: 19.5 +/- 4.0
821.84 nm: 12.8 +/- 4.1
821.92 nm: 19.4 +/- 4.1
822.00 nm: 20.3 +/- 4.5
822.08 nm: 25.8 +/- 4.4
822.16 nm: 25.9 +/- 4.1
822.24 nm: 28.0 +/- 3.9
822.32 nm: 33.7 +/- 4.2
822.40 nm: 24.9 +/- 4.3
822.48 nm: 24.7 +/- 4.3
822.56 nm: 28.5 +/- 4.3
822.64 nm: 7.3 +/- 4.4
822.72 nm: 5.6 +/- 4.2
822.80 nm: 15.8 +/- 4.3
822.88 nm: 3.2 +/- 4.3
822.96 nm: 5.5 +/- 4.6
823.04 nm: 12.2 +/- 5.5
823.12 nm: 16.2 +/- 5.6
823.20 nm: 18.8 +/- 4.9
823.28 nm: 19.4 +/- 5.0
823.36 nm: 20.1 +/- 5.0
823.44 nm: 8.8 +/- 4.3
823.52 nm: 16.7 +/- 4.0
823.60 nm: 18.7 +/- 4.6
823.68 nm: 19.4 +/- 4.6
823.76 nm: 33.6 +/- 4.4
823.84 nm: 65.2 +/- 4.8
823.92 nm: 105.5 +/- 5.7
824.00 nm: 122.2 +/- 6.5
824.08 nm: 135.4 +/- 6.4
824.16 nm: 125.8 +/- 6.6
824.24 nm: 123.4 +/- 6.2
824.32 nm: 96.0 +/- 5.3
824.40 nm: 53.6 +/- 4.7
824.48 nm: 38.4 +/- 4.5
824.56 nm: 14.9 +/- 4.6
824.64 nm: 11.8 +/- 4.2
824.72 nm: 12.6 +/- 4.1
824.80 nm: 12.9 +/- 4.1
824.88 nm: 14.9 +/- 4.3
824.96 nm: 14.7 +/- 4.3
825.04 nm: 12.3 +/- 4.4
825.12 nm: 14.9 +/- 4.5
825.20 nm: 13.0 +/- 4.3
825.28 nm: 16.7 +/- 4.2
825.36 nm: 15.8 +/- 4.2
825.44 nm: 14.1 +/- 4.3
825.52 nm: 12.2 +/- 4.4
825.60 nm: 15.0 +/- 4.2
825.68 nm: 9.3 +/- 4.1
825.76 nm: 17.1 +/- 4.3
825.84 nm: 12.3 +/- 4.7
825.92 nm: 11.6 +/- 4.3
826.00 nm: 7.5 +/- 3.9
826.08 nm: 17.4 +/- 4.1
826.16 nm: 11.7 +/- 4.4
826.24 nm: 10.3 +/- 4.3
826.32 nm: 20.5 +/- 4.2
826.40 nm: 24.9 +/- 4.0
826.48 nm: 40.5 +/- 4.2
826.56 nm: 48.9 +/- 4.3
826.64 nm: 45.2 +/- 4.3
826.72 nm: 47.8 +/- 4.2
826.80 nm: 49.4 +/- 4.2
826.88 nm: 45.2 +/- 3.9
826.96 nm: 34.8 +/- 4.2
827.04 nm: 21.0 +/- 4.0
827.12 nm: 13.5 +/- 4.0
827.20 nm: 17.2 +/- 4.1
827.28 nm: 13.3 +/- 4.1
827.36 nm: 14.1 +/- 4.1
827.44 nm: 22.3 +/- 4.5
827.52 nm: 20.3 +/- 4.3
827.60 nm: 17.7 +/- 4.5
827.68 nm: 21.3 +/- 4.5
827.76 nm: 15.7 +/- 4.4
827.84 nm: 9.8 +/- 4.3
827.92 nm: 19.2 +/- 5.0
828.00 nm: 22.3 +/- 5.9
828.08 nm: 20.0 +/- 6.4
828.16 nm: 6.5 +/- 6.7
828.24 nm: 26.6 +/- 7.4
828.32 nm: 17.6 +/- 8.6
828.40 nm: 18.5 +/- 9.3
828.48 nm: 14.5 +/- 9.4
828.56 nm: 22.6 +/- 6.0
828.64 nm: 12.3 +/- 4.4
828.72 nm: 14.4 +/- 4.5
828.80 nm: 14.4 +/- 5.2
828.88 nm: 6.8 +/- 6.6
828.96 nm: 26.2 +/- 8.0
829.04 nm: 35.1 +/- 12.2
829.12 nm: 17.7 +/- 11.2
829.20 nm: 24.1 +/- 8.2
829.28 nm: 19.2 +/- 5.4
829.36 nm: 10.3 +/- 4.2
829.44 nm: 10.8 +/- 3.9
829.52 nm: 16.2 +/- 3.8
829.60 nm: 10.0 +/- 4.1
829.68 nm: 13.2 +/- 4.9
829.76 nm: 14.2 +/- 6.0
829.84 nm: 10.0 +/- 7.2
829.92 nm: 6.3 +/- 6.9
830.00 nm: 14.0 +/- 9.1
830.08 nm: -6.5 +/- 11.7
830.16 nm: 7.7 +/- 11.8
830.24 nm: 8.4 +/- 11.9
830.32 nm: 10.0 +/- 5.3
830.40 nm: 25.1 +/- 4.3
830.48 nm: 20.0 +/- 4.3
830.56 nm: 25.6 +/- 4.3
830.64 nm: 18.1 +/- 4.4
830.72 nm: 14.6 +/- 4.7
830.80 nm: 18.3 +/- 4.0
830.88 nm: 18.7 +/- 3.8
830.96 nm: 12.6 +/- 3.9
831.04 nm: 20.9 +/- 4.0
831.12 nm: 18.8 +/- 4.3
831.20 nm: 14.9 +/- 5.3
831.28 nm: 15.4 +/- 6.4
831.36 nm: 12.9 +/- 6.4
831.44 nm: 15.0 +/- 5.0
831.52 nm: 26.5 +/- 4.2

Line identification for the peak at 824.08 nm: H-alpha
